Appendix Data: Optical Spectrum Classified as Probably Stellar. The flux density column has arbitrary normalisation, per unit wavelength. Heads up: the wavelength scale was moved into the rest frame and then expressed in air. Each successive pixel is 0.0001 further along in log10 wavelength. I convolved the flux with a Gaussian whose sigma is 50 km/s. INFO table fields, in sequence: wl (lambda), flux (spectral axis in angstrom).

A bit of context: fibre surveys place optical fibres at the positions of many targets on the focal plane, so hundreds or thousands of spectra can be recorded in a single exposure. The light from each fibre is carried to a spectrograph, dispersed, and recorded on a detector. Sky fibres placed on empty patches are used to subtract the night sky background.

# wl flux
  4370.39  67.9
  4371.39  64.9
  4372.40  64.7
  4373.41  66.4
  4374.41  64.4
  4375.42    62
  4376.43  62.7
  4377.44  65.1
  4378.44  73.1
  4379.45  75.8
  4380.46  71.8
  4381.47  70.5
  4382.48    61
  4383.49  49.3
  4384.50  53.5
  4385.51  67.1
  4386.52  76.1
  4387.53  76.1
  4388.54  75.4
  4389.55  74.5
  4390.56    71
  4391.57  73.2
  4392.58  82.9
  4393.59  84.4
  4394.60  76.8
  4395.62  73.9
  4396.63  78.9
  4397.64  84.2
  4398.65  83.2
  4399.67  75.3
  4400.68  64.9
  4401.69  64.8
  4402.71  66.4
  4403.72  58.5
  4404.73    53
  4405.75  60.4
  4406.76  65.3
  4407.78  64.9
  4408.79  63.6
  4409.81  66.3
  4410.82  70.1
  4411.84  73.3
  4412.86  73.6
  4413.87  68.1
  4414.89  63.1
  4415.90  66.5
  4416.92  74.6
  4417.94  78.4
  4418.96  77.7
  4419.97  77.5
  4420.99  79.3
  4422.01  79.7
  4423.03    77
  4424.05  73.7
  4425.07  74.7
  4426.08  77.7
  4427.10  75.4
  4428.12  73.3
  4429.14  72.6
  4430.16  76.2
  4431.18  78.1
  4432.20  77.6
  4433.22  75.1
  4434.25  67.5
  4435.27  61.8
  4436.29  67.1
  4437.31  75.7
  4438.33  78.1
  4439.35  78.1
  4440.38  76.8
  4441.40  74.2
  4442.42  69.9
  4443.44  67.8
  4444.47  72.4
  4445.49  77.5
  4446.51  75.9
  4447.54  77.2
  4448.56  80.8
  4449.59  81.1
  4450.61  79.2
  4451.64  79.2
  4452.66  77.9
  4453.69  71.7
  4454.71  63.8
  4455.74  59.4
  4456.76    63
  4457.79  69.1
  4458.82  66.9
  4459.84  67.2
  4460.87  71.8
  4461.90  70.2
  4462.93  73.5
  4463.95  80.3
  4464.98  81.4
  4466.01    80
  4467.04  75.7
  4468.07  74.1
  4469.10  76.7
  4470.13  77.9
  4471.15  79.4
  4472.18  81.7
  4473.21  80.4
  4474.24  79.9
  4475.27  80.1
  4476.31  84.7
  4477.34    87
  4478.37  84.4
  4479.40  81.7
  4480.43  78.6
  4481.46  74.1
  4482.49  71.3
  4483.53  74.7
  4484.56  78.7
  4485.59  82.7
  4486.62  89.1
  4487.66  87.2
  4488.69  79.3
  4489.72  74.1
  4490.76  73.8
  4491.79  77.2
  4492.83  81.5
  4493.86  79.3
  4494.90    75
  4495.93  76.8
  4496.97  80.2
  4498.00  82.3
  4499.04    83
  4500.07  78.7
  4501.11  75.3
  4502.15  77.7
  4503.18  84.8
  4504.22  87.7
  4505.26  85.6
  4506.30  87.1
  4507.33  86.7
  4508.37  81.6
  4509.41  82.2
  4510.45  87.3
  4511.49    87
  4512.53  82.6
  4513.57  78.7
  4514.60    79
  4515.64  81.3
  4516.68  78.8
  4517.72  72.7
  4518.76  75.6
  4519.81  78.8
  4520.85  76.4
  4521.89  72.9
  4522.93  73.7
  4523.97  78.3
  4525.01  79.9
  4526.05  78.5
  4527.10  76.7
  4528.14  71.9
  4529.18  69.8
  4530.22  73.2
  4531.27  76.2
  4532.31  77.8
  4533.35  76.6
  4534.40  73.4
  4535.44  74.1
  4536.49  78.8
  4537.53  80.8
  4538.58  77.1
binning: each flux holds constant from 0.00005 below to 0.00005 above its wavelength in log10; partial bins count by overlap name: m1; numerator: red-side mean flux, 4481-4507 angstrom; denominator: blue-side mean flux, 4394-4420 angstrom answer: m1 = 1.14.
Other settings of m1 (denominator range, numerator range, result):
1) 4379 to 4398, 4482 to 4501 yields 1.09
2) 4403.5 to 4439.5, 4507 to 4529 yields 1.10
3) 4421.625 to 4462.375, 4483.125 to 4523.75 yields 1.09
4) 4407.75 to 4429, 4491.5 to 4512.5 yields 1.12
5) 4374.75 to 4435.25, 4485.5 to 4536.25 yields 1.11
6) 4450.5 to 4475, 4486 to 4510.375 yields 1.10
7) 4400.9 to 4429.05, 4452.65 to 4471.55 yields 1.03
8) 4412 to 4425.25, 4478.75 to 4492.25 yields 1.06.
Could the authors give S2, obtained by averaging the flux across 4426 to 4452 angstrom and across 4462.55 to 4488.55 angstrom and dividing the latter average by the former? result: 1.07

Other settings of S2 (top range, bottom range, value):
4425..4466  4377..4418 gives 1.05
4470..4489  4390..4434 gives 1.11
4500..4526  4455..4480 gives 1.06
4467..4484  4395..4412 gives 1.15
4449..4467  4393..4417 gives 1.04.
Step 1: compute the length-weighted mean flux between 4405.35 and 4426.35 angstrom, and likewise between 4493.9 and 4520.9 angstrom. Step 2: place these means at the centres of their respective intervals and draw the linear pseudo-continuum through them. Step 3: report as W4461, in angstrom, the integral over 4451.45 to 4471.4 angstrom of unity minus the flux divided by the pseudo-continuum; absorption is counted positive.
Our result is 0.9 angstrom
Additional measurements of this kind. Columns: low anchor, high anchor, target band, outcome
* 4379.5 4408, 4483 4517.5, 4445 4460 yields 0.7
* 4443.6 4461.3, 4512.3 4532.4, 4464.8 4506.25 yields -3.1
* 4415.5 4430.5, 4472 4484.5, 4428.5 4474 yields 2.1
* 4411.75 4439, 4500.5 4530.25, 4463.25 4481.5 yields -0.8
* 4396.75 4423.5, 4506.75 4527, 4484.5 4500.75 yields -0.5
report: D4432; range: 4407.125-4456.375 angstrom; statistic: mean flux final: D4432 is 73.3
